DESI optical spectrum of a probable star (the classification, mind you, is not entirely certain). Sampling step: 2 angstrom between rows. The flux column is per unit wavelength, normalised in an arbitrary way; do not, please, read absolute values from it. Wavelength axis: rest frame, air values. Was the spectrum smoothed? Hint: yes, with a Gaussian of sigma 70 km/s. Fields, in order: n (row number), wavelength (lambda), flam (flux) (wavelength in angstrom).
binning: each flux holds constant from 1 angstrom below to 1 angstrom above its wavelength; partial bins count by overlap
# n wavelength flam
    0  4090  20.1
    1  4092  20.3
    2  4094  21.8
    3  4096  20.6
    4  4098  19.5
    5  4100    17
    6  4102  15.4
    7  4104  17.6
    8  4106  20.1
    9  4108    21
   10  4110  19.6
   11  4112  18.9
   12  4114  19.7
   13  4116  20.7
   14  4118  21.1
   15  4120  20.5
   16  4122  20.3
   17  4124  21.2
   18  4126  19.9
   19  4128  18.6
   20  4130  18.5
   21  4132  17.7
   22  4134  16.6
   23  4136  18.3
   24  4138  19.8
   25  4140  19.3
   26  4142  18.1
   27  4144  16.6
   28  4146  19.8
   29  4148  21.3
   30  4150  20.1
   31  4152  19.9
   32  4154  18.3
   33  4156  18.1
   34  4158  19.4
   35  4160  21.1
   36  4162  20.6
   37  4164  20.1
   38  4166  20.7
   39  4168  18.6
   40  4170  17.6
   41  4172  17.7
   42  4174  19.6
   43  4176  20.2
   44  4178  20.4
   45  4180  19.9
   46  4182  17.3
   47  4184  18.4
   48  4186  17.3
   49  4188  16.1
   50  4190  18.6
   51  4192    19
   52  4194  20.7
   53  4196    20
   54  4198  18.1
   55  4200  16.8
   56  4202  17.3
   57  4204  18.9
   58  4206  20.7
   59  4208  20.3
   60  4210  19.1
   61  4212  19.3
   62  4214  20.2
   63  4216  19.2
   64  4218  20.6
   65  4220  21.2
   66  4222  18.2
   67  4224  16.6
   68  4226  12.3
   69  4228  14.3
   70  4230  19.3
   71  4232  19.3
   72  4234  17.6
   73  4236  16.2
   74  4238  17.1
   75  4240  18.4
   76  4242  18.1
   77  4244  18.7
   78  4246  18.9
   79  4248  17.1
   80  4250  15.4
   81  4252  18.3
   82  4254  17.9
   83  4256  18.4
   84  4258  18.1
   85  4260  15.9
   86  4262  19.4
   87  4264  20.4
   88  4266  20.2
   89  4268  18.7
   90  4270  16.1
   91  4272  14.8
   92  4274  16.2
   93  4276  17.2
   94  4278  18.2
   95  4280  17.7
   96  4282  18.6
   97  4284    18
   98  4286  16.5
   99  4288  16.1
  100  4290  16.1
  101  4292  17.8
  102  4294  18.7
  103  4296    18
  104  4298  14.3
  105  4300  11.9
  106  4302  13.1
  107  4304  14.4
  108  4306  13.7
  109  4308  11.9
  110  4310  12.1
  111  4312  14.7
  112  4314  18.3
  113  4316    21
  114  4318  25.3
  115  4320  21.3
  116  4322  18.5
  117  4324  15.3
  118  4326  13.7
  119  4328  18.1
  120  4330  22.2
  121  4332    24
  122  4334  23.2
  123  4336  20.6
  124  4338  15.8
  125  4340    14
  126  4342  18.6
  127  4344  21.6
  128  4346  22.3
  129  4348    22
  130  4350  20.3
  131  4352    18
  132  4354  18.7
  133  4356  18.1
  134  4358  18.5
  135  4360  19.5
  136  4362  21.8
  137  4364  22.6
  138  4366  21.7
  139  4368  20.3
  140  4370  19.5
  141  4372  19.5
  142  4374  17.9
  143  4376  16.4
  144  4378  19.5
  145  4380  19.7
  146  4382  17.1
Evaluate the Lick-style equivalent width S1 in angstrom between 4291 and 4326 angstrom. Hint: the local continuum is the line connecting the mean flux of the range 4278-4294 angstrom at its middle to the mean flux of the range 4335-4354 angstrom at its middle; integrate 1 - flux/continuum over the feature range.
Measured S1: 3.3 angstrom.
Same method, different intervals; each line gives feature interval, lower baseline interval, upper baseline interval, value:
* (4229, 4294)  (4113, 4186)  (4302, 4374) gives 4.4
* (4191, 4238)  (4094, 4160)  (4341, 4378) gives 2.4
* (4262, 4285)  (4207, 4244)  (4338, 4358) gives 0.8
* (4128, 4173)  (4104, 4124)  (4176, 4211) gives 1.2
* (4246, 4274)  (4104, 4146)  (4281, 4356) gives 0.8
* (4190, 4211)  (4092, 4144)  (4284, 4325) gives -1.2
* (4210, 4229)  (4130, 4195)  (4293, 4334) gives 0.3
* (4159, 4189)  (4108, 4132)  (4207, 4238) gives -0.1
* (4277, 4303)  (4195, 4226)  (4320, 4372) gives 3.7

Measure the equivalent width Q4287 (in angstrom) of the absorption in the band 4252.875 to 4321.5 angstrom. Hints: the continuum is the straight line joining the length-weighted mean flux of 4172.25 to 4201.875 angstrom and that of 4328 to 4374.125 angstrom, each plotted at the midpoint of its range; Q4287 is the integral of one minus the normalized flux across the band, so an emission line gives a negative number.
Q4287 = 8.4 angstrom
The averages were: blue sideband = 18.7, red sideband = 20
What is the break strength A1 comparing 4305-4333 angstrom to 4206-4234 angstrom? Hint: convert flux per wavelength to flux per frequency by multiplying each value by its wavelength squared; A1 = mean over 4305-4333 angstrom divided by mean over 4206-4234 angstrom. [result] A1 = 1.0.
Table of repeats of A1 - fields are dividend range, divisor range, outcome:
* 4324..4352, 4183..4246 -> 1.13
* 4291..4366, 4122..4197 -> 1.04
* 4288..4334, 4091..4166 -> 0.96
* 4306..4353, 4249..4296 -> 1.09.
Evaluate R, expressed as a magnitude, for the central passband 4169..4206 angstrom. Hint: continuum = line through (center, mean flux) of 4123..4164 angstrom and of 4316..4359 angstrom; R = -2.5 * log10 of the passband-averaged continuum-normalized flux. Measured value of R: 0.04 mag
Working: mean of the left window 19.2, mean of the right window 19.6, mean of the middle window 18.6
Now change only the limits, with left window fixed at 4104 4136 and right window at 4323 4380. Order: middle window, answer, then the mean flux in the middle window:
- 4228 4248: 0.09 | 17.9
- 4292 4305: 0.26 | 15.3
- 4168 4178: 0.03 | 18.9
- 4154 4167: -0.02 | 19.9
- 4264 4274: 0.11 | 17.6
